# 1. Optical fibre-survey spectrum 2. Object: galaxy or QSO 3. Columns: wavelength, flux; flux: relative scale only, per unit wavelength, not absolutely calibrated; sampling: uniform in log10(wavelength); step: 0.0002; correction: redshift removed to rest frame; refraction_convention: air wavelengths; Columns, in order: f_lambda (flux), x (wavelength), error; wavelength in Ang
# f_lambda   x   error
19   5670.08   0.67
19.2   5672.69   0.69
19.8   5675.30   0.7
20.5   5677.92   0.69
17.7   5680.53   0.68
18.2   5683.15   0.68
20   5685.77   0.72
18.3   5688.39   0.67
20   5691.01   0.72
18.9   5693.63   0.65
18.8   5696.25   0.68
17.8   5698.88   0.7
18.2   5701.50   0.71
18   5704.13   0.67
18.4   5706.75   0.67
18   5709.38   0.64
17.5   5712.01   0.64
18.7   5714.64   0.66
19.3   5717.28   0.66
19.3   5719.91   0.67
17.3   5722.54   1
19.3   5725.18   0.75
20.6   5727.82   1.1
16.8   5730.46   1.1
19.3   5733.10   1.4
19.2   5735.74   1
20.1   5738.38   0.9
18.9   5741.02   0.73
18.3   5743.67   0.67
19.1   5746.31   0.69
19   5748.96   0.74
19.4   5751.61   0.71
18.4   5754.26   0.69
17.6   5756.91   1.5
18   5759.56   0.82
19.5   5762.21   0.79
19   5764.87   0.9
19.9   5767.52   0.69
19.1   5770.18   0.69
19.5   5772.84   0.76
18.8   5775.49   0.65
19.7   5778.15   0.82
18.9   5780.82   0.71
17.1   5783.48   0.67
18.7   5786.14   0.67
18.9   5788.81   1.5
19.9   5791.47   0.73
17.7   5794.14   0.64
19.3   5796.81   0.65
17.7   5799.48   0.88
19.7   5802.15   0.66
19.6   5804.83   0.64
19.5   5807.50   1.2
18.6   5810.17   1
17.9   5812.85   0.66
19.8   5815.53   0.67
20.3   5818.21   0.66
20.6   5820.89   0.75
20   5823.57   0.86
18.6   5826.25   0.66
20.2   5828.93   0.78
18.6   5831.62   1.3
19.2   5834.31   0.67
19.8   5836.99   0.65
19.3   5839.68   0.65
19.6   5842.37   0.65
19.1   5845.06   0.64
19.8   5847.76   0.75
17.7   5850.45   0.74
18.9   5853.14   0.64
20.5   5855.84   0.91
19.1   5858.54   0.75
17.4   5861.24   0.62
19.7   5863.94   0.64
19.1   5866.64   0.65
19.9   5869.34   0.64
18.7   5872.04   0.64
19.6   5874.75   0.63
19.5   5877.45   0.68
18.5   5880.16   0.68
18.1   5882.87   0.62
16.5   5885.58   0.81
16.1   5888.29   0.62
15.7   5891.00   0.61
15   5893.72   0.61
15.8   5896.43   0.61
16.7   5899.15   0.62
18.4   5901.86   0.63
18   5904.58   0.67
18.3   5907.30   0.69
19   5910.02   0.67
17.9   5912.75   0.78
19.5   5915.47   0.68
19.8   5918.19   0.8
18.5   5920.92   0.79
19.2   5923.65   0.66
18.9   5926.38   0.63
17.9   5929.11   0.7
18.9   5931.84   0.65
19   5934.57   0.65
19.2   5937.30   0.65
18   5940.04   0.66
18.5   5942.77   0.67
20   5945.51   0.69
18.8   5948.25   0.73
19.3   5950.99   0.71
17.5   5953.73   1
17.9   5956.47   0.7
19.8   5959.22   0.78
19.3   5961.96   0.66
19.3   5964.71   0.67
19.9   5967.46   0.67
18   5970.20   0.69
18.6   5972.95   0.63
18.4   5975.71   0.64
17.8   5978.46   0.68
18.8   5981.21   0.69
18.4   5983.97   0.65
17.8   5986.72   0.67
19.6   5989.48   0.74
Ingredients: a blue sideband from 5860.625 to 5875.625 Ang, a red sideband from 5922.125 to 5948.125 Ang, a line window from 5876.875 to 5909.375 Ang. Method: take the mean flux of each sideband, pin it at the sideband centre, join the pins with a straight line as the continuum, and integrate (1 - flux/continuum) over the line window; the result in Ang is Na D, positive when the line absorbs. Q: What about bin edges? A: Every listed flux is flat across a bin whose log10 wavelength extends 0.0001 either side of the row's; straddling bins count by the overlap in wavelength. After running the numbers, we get 3.1 Ang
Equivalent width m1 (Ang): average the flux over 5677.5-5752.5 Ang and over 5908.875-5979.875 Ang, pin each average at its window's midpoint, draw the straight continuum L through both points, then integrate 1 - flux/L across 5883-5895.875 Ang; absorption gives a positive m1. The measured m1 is 1.9 Ang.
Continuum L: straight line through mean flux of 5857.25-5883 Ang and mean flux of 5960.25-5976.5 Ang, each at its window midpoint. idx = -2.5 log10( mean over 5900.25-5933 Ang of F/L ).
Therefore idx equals 0.02 mag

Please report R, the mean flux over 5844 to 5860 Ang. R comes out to 19.2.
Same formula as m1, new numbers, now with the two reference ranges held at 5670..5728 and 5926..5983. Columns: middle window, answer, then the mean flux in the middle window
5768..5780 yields -0.3 Ang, 19.3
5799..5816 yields -0.2 Ang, 19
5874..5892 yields 1.0 Ang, 17.7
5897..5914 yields 0.7 Ang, 17.9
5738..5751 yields -0.2 Ang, 19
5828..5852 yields -0.6 Ang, 19.2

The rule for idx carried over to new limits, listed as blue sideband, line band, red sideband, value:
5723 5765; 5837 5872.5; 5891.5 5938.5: -0.04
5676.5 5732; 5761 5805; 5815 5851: 0.01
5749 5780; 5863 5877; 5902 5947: -0.03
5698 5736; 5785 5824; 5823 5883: -0.01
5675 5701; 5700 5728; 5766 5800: 0.02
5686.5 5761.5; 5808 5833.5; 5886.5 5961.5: -0.05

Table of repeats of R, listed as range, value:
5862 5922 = 18.1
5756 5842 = 19.1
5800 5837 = 19.4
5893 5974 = 18.5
